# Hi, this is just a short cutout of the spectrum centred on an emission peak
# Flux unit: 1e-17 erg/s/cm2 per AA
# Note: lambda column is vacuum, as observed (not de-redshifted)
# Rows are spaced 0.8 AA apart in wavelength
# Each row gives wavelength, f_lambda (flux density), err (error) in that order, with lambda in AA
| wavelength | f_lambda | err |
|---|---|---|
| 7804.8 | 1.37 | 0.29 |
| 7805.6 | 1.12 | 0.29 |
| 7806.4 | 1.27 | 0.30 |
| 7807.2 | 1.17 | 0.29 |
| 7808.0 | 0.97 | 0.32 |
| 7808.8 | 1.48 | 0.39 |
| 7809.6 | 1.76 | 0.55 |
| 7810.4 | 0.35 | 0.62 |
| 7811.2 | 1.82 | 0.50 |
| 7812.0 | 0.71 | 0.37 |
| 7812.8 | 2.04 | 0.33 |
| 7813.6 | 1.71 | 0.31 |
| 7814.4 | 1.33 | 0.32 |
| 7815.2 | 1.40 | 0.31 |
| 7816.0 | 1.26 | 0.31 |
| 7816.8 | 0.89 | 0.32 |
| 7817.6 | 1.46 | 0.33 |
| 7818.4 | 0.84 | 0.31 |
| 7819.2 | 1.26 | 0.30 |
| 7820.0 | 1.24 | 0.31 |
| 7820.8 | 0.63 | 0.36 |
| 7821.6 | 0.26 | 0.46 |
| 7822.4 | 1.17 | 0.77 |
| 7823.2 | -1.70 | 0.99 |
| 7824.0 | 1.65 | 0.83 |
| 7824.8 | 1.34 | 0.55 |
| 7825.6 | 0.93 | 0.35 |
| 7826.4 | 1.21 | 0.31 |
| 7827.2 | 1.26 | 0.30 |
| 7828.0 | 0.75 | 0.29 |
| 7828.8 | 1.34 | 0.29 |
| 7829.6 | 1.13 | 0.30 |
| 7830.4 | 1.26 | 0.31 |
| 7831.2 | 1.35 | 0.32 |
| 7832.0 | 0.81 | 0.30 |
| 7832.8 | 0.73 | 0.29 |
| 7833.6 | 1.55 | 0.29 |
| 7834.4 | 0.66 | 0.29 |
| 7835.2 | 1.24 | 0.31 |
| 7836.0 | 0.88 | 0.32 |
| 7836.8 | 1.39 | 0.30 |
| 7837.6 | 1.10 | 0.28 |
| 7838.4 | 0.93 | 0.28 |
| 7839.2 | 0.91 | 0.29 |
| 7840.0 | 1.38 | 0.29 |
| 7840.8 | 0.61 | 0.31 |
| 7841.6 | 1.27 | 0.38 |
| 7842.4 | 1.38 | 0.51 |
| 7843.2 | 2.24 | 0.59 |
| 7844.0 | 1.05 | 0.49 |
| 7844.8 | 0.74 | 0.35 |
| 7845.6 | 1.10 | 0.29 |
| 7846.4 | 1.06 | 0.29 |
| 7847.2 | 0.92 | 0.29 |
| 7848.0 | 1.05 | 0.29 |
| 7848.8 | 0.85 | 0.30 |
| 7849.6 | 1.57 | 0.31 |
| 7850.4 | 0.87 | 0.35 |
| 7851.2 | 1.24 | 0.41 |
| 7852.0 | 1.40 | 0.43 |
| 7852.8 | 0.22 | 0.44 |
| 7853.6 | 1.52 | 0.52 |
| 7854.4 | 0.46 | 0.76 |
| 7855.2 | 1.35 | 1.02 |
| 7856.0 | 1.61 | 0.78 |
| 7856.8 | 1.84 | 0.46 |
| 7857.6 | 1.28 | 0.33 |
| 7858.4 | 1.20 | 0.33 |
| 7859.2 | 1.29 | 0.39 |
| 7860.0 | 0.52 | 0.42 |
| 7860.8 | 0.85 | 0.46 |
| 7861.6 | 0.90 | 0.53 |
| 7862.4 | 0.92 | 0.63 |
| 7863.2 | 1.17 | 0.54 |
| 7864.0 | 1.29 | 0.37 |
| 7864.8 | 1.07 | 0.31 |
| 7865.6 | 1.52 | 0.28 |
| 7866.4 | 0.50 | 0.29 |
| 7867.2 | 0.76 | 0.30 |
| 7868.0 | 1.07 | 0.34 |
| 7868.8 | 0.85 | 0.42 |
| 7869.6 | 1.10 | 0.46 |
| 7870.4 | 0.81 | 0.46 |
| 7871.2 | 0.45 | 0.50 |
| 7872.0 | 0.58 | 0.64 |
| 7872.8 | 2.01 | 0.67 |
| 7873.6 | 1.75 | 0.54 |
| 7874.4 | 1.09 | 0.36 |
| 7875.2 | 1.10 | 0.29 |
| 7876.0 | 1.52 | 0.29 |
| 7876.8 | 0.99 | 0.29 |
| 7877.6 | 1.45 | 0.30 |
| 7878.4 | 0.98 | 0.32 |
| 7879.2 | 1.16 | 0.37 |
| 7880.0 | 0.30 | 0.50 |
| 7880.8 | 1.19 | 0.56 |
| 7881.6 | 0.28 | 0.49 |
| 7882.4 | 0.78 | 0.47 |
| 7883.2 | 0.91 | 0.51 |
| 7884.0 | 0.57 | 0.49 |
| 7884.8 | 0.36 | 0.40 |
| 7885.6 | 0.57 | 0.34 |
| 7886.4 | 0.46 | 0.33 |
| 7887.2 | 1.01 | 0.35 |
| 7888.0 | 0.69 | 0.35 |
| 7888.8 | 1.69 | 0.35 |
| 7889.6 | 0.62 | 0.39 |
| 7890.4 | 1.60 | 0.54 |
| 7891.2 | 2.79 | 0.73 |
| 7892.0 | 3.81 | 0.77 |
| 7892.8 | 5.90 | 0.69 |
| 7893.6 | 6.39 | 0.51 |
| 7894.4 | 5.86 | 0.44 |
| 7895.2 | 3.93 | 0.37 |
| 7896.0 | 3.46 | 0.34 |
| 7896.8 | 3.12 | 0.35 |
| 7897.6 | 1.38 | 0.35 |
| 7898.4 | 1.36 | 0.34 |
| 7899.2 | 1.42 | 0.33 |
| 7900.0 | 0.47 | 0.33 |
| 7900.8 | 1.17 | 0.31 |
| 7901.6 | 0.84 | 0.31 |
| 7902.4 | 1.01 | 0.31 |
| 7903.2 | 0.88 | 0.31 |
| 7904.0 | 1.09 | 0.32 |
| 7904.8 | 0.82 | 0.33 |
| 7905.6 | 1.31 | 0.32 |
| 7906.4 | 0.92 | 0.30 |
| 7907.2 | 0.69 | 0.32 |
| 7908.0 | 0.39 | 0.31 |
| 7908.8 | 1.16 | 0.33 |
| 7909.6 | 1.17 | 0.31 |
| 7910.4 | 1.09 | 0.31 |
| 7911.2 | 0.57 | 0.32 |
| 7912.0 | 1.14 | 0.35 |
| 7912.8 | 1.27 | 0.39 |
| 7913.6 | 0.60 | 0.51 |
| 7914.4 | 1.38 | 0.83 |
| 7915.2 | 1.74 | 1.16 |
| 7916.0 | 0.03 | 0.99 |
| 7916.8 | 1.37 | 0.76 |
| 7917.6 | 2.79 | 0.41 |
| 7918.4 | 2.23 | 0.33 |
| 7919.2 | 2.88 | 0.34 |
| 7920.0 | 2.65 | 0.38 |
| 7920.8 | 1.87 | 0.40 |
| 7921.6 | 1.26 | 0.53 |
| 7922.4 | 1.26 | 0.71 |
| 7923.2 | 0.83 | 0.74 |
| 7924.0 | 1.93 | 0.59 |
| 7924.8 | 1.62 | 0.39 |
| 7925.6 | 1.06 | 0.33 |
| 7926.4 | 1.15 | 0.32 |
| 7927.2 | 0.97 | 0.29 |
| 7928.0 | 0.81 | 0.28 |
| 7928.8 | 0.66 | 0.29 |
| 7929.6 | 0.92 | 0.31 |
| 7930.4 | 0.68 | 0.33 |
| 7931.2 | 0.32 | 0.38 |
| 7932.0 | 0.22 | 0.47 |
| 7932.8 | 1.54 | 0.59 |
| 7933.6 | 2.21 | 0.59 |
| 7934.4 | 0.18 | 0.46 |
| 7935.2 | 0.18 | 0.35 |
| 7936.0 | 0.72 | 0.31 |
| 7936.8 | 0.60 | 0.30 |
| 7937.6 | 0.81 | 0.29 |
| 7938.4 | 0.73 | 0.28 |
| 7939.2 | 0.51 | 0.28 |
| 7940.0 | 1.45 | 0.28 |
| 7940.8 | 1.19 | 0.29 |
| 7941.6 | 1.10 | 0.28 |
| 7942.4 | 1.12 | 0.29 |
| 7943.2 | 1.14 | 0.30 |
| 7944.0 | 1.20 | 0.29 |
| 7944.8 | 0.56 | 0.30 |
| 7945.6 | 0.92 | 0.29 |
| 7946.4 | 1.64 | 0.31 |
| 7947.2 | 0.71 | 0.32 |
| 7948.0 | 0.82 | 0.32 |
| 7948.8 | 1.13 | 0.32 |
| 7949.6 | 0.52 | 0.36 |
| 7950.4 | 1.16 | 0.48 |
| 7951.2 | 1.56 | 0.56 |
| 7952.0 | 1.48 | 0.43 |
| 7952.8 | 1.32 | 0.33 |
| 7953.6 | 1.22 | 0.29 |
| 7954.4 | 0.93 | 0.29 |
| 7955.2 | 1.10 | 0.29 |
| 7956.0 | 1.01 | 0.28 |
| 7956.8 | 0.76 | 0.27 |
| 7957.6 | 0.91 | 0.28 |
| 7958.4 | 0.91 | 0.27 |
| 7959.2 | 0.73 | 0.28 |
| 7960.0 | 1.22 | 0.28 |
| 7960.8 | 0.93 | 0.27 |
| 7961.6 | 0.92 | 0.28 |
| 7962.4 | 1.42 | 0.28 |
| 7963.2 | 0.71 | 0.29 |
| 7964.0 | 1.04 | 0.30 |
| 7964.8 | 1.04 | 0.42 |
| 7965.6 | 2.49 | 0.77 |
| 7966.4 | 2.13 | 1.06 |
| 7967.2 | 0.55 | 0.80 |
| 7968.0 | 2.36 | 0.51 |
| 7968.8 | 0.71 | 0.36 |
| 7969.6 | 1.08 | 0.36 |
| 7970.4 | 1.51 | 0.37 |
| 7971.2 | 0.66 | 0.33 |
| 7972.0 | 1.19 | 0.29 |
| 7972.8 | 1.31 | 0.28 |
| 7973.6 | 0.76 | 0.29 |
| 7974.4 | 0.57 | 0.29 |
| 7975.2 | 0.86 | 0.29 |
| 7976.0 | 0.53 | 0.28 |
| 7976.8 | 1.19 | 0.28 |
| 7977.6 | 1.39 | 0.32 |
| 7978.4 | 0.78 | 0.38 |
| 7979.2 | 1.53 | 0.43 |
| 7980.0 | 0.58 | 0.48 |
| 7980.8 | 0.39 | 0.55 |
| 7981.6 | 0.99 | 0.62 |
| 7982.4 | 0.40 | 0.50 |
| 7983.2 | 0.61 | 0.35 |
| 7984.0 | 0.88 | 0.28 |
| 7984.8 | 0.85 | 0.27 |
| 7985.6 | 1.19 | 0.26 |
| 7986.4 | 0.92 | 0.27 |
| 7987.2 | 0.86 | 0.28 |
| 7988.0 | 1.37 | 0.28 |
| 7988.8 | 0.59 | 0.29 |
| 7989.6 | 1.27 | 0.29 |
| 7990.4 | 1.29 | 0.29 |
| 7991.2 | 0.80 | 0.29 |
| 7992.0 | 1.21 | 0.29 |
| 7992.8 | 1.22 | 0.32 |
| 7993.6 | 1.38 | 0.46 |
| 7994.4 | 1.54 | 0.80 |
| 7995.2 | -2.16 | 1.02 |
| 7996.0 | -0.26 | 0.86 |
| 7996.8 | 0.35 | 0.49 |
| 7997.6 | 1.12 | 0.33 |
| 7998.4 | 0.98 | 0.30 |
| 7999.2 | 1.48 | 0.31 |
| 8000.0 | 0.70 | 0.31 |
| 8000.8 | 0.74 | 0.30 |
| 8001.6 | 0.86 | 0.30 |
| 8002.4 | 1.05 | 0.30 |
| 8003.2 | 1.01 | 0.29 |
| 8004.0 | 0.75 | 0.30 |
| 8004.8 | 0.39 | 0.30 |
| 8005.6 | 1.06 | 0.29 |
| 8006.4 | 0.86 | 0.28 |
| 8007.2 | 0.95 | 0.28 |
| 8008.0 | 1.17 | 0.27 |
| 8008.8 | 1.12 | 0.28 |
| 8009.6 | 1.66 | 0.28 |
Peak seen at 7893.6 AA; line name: H-alpha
